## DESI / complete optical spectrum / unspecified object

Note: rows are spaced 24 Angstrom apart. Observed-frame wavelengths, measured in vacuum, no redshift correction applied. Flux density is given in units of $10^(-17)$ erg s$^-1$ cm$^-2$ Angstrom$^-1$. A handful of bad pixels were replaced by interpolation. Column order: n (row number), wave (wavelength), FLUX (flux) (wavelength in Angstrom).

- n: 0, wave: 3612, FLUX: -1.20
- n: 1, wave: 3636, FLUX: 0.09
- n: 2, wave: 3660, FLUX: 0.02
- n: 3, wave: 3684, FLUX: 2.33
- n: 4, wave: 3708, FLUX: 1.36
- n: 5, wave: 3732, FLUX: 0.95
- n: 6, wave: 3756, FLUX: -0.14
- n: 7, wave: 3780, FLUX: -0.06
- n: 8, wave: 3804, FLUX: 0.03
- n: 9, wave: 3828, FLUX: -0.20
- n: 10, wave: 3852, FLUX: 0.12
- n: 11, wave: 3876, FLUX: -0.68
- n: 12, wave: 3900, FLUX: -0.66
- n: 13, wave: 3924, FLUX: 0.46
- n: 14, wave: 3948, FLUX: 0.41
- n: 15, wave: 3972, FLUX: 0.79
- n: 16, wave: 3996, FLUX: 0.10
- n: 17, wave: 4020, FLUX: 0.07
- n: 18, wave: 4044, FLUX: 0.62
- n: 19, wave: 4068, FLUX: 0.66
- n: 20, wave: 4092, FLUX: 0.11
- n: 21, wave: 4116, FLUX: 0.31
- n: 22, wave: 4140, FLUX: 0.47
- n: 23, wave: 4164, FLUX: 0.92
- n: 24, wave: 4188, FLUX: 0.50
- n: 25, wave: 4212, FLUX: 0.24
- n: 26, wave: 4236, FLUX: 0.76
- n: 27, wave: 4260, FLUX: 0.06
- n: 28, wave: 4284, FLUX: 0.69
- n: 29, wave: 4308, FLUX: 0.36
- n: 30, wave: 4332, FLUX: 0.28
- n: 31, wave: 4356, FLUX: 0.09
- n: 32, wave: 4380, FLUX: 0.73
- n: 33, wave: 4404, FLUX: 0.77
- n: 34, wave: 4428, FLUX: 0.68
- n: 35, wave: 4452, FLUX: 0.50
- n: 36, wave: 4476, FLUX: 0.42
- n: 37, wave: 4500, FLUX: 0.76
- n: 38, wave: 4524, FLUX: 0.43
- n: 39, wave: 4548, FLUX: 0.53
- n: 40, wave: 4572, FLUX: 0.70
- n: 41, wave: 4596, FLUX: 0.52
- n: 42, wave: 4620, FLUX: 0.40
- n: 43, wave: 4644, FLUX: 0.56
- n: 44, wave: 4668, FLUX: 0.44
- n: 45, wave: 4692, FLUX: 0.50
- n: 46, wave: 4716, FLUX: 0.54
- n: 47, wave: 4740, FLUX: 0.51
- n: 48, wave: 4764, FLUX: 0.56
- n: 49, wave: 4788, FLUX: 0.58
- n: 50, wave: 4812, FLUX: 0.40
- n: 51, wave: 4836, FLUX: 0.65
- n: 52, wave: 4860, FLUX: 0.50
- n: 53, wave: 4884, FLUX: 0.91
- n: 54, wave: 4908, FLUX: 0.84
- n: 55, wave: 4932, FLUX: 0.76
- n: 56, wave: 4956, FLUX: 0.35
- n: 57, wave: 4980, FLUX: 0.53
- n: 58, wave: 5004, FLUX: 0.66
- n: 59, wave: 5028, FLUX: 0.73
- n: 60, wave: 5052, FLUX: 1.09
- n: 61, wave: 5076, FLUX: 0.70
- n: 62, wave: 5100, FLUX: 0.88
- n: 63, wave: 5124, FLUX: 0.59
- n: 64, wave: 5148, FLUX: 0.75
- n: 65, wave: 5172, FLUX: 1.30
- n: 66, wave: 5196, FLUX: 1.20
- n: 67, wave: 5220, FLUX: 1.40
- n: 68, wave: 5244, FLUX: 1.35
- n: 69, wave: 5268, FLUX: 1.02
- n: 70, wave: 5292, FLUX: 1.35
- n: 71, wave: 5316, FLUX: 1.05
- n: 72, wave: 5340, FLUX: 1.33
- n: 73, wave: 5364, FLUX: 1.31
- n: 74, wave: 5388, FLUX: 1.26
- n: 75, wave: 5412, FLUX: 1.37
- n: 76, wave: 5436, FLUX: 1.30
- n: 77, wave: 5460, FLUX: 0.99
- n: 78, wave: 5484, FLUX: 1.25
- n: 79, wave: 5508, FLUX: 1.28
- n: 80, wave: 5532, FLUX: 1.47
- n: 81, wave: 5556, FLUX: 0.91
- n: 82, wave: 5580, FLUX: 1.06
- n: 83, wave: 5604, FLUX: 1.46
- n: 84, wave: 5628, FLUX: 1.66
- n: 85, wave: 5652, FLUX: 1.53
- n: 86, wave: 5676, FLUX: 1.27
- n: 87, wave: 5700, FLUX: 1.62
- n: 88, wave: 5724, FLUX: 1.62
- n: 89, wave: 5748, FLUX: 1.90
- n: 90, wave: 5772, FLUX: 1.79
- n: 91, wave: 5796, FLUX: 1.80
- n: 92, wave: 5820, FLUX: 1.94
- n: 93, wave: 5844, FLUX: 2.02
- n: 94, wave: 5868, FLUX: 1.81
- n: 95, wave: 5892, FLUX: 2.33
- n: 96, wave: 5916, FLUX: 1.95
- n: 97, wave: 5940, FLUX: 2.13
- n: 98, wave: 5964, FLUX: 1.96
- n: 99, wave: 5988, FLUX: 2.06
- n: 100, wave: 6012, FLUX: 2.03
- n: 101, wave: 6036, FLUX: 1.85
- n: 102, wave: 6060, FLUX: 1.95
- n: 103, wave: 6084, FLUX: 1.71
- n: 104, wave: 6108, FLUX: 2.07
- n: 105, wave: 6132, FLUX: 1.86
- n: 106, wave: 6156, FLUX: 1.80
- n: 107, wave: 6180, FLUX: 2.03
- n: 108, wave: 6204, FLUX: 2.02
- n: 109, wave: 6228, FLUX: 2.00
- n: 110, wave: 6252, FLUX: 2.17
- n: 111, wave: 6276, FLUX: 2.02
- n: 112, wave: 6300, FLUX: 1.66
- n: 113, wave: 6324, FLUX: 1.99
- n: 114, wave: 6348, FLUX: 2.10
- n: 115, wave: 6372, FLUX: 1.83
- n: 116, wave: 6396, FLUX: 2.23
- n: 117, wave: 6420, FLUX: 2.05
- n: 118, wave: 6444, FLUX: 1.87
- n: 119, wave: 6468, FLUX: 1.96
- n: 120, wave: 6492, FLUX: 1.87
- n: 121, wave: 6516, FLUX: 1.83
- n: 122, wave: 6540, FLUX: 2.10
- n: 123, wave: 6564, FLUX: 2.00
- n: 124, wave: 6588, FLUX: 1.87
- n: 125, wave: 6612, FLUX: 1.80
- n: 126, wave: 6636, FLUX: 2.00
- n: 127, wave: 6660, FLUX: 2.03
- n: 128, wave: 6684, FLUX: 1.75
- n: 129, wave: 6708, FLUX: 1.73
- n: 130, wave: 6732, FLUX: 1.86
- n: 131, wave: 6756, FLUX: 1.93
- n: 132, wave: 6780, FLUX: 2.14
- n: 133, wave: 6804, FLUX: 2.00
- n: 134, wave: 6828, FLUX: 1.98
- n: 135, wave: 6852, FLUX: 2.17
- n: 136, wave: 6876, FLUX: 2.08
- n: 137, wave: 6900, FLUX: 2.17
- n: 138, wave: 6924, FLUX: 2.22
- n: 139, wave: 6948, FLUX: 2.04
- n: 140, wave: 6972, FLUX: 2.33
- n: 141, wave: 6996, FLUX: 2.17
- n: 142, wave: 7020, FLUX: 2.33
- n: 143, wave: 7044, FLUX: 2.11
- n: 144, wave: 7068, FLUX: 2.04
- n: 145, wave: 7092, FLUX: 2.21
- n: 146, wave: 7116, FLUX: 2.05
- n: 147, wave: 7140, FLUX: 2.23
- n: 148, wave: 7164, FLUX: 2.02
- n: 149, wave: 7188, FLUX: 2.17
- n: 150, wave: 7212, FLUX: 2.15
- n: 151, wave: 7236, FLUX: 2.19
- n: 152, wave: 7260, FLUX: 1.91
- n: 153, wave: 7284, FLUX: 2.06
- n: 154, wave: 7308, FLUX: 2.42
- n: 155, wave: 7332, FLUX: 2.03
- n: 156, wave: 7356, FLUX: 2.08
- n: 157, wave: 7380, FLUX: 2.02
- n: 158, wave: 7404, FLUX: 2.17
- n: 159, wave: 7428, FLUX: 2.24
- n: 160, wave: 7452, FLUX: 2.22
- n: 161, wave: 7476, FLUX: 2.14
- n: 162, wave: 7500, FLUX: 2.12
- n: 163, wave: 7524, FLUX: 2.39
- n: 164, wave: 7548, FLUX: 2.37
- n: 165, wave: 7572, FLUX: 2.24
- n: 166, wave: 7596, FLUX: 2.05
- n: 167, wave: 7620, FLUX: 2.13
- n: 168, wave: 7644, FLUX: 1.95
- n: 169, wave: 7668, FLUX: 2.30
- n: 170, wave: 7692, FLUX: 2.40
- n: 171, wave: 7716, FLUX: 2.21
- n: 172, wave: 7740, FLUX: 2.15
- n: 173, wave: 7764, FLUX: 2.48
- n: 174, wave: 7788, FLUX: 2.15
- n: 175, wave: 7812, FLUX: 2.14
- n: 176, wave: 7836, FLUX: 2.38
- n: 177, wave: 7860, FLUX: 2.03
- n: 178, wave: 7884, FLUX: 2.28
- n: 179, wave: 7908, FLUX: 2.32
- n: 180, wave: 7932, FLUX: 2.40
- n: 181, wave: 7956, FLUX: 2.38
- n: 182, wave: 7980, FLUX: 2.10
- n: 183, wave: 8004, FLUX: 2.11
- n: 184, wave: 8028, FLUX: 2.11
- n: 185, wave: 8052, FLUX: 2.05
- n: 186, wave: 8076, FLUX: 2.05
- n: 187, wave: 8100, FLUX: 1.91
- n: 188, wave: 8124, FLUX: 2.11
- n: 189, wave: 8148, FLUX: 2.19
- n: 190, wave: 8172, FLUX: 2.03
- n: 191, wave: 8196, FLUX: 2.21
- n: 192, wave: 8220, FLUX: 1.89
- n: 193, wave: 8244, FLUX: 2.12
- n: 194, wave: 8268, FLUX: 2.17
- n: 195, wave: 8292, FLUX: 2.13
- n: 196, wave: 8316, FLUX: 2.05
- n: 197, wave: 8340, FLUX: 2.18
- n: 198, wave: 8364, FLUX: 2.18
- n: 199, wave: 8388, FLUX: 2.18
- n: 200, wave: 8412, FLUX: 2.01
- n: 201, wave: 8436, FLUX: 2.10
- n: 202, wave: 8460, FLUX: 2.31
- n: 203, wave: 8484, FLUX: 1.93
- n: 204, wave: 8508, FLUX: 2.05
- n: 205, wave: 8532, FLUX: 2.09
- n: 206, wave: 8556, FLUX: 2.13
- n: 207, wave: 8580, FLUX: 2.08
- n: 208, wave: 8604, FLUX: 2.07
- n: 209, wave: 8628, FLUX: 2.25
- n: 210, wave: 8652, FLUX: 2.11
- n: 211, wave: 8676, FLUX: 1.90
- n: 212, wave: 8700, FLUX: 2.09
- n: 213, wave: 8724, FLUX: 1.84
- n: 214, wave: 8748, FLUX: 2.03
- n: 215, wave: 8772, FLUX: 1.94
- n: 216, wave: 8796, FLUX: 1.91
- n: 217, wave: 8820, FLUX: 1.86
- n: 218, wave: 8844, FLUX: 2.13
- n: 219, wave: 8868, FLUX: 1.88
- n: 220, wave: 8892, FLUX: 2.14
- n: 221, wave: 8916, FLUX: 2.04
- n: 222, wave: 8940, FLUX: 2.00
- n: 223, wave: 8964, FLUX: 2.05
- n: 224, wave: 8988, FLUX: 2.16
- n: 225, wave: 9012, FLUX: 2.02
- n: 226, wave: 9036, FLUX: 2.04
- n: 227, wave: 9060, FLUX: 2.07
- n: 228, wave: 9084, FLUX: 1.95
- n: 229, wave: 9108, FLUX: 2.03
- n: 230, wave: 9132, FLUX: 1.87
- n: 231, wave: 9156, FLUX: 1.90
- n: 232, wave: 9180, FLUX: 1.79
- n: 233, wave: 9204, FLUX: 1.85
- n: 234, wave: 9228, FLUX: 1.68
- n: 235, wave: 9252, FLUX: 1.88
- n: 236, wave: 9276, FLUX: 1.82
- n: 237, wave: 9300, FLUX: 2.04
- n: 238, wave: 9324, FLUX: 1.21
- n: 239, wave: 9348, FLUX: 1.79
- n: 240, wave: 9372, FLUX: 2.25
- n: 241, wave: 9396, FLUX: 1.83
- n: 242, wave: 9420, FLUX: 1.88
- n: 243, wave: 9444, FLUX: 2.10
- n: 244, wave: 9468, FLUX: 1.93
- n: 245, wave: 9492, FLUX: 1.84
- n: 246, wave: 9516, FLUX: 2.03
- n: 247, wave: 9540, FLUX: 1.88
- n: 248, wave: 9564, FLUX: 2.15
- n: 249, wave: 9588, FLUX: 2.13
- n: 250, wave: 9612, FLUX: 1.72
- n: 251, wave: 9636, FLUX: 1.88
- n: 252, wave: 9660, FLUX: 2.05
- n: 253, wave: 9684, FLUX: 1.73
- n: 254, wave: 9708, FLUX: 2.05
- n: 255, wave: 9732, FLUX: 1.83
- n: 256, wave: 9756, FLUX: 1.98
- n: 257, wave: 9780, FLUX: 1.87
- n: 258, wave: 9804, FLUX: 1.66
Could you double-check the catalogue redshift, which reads 0.294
